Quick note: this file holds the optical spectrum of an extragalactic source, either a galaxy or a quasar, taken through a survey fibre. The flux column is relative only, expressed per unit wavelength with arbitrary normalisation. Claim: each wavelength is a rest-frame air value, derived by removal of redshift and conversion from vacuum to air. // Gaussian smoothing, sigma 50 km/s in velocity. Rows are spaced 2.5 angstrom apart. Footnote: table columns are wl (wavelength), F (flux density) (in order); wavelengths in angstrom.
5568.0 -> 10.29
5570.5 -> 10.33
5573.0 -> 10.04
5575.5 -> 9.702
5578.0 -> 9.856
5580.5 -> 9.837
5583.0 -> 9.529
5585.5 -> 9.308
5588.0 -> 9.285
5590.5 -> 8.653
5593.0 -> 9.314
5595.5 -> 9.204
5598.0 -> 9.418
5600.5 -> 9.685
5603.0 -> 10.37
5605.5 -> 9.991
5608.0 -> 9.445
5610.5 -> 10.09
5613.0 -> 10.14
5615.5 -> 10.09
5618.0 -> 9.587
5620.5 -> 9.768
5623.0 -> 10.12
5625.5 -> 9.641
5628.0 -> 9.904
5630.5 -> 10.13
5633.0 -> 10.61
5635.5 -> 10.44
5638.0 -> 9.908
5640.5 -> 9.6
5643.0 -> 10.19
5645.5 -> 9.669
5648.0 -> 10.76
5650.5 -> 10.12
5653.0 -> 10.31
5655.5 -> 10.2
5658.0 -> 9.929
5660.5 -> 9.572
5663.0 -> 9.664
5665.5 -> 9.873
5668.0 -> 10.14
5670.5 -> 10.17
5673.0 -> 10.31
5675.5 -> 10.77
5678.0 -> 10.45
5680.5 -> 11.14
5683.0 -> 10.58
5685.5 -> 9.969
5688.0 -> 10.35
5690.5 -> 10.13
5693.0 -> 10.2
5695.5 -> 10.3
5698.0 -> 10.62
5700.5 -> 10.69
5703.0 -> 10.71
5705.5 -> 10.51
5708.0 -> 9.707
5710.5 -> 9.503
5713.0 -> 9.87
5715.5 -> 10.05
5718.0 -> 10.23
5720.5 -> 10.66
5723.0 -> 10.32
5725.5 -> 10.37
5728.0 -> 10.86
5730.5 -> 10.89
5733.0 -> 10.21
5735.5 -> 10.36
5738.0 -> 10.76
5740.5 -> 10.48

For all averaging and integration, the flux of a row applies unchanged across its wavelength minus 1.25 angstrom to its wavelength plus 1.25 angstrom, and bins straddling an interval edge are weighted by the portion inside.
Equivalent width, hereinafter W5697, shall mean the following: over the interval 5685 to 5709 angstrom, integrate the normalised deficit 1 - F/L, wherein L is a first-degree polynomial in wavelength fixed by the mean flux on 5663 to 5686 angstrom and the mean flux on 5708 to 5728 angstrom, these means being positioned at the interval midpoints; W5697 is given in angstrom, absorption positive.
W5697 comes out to -0.2 angstrom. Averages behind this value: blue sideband 10.4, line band 10.3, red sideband 10.2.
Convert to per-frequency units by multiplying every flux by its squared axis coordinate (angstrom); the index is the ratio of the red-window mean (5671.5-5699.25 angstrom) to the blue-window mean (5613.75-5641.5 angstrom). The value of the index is 1.1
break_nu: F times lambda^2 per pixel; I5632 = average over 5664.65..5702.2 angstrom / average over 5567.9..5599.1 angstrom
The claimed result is 1.1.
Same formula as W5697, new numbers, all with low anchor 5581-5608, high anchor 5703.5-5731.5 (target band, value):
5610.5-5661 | -1.5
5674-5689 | -0.7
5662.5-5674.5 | -0.1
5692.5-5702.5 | -0.3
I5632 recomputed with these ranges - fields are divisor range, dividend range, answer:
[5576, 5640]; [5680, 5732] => 1.10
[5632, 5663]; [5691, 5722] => 1.04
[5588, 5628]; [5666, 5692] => 1.10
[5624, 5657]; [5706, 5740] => 1.05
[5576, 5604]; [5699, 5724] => 1.12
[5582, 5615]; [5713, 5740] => 1.14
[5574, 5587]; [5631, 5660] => 1.08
